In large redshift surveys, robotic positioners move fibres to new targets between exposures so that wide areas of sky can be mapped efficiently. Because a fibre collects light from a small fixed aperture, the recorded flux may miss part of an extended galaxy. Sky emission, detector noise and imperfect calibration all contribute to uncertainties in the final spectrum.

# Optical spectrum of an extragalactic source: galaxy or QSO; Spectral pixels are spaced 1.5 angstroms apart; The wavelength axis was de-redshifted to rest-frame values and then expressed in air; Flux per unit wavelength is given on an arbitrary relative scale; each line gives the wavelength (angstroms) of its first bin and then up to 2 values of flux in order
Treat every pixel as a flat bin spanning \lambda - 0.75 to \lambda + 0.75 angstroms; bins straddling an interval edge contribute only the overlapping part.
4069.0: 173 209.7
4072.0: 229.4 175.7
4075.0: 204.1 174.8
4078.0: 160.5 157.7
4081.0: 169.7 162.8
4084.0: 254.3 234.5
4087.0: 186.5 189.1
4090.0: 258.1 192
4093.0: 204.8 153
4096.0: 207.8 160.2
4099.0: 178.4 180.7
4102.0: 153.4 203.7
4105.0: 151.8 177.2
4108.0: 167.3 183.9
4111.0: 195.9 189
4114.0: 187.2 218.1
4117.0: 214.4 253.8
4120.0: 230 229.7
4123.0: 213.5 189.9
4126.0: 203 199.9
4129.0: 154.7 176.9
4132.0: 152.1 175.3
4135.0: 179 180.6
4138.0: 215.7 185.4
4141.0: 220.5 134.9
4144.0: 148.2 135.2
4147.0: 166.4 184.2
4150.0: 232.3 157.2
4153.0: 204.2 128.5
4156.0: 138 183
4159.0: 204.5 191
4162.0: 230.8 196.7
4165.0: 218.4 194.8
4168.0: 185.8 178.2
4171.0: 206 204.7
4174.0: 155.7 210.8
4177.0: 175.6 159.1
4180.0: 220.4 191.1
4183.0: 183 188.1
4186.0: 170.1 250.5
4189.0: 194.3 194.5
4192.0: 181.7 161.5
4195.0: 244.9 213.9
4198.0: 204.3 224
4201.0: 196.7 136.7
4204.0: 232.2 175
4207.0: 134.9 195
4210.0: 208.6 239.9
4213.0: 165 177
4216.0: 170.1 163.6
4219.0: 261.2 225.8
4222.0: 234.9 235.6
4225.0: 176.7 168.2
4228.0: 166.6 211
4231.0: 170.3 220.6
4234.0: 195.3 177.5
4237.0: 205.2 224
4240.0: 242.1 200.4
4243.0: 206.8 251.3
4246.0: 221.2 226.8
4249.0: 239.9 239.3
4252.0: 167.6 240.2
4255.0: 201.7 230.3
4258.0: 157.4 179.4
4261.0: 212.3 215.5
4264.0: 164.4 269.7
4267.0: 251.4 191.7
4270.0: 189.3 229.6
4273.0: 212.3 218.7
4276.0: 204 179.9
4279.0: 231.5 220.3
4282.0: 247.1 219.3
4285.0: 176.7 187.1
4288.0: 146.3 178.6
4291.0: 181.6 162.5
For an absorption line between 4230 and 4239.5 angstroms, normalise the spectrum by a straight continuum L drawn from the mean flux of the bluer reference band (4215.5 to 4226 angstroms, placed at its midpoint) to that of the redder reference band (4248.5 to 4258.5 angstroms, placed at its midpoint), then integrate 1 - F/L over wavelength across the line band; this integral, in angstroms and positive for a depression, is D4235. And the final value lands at 0.5 angstroms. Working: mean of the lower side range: 210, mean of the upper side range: 212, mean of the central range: 200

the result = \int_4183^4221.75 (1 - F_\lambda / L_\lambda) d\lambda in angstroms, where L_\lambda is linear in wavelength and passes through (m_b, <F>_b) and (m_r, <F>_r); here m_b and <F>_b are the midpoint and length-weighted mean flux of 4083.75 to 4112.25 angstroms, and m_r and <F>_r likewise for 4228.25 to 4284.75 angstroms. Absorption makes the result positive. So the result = 1.48 angstroms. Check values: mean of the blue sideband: 190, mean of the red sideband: 212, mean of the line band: 197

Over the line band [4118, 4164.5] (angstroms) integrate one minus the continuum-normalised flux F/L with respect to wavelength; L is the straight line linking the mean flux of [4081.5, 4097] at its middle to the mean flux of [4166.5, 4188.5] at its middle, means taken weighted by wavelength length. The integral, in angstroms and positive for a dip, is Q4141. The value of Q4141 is 2.3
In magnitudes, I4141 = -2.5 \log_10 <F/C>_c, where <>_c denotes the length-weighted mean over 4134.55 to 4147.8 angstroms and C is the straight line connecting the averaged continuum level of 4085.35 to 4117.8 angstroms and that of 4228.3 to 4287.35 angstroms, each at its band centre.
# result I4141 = 0.123 mag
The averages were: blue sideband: 190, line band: 174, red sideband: 211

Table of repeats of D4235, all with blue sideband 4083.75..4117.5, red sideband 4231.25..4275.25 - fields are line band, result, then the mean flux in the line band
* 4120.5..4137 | 0.7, 188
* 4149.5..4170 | 1.2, 188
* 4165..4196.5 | 1.4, 194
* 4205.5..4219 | 1.4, 186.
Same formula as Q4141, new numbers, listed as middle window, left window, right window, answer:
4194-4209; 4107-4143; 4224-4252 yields 0.6 angstroms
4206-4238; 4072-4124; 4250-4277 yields 1.5 angstroms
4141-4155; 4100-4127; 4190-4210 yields 1.9 angstroms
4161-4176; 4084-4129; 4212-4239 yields -0.1 angstroms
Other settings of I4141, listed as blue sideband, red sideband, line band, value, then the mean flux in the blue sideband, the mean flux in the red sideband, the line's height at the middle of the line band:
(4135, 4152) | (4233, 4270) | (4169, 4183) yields -0.001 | 179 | 213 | 189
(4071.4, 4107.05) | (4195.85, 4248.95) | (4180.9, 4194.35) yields 0.042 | 188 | 202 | 199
